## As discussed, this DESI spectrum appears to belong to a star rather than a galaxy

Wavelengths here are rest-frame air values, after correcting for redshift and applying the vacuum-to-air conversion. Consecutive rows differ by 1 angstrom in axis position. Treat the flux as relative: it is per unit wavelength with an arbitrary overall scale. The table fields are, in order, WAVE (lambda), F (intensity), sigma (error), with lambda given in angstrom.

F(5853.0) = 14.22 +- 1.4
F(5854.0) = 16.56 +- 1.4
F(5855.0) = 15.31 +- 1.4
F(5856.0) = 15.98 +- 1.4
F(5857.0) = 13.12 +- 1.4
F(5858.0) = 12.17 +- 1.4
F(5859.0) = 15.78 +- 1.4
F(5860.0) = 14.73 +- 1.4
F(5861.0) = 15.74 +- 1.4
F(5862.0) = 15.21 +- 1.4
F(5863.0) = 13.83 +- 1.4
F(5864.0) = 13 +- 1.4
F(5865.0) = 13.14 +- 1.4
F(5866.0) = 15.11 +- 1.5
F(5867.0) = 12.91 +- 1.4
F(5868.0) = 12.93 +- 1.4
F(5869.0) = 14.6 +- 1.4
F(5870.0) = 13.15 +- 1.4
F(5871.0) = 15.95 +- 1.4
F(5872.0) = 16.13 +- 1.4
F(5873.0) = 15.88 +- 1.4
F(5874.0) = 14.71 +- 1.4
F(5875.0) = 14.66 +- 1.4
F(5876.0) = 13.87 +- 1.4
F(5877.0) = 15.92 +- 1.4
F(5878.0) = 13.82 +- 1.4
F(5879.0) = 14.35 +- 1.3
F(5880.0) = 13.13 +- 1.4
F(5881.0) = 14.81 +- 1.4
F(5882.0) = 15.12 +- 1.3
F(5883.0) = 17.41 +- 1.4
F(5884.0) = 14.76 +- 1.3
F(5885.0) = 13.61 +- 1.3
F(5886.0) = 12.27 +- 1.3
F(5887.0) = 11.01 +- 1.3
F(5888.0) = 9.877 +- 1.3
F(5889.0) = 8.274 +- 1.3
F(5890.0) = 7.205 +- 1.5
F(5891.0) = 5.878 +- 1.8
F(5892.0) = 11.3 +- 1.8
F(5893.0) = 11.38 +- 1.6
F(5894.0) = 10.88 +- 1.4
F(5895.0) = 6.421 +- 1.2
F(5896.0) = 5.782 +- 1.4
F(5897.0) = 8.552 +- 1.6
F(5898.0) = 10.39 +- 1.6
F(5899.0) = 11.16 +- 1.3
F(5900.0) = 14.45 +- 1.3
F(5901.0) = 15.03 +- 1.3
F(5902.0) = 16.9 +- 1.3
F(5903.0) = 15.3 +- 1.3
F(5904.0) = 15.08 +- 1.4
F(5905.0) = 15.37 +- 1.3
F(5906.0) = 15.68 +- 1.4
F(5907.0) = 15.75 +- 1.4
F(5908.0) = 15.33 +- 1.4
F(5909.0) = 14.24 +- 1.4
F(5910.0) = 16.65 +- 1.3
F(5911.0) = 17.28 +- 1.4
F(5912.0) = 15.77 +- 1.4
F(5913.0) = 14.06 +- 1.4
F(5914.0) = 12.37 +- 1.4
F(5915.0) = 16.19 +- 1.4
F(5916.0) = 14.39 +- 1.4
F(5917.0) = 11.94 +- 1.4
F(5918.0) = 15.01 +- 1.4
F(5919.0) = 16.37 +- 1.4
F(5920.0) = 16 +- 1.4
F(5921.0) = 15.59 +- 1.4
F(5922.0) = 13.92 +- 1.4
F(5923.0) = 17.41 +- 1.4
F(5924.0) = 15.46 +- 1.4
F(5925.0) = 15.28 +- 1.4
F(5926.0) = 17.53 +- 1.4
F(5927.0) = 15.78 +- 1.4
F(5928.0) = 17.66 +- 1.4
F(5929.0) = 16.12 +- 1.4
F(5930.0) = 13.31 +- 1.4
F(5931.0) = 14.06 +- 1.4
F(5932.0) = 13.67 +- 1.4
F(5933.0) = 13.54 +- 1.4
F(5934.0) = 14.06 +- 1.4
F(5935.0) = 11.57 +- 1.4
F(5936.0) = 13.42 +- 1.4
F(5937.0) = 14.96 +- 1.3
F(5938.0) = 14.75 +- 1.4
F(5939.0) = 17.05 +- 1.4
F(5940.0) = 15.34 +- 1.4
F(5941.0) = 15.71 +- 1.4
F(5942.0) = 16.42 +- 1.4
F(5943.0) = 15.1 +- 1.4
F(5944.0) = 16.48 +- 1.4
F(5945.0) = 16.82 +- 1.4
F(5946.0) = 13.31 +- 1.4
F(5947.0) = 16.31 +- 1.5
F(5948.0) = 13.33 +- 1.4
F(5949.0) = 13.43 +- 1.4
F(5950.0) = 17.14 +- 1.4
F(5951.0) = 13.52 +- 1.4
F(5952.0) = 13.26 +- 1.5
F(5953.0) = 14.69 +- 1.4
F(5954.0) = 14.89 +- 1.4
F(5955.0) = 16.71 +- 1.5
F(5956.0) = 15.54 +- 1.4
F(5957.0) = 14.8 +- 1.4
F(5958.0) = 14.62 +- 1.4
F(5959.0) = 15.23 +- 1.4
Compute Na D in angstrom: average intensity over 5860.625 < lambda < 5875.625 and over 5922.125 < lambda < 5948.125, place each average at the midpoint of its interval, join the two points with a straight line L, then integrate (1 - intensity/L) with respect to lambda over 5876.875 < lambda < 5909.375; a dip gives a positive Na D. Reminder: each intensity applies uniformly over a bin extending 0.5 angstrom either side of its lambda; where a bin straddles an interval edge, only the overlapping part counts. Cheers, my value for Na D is 4.74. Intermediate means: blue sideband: 14.4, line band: 12.6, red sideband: 15.2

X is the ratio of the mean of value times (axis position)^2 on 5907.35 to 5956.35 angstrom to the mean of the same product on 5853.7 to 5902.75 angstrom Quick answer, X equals 1.17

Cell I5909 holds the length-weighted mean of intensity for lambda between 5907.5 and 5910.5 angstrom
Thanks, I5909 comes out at 15.4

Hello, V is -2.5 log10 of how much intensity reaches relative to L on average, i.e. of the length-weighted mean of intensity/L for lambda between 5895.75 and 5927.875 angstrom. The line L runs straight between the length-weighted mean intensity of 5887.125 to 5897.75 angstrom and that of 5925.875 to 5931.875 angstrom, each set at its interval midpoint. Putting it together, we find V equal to -0.197 mag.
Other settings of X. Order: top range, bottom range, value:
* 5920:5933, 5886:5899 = 1.71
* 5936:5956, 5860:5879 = 1.08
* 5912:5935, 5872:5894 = 1.18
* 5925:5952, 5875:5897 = 1.30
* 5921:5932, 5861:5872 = 1.12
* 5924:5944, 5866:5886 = 1.05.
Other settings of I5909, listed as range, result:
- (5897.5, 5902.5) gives 13.6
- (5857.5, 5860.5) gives 14.2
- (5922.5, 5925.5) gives 16.1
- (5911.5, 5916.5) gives 14.6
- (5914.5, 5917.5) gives 14.2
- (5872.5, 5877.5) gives 15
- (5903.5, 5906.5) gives 15.4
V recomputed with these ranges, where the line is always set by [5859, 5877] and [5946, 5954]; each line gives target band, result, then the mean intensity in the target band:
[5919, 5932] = -0.08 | 15.6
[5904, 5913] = -0.08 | 15.6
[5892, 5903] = 0.27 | 11.3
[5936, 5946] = -0.08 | 15.6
